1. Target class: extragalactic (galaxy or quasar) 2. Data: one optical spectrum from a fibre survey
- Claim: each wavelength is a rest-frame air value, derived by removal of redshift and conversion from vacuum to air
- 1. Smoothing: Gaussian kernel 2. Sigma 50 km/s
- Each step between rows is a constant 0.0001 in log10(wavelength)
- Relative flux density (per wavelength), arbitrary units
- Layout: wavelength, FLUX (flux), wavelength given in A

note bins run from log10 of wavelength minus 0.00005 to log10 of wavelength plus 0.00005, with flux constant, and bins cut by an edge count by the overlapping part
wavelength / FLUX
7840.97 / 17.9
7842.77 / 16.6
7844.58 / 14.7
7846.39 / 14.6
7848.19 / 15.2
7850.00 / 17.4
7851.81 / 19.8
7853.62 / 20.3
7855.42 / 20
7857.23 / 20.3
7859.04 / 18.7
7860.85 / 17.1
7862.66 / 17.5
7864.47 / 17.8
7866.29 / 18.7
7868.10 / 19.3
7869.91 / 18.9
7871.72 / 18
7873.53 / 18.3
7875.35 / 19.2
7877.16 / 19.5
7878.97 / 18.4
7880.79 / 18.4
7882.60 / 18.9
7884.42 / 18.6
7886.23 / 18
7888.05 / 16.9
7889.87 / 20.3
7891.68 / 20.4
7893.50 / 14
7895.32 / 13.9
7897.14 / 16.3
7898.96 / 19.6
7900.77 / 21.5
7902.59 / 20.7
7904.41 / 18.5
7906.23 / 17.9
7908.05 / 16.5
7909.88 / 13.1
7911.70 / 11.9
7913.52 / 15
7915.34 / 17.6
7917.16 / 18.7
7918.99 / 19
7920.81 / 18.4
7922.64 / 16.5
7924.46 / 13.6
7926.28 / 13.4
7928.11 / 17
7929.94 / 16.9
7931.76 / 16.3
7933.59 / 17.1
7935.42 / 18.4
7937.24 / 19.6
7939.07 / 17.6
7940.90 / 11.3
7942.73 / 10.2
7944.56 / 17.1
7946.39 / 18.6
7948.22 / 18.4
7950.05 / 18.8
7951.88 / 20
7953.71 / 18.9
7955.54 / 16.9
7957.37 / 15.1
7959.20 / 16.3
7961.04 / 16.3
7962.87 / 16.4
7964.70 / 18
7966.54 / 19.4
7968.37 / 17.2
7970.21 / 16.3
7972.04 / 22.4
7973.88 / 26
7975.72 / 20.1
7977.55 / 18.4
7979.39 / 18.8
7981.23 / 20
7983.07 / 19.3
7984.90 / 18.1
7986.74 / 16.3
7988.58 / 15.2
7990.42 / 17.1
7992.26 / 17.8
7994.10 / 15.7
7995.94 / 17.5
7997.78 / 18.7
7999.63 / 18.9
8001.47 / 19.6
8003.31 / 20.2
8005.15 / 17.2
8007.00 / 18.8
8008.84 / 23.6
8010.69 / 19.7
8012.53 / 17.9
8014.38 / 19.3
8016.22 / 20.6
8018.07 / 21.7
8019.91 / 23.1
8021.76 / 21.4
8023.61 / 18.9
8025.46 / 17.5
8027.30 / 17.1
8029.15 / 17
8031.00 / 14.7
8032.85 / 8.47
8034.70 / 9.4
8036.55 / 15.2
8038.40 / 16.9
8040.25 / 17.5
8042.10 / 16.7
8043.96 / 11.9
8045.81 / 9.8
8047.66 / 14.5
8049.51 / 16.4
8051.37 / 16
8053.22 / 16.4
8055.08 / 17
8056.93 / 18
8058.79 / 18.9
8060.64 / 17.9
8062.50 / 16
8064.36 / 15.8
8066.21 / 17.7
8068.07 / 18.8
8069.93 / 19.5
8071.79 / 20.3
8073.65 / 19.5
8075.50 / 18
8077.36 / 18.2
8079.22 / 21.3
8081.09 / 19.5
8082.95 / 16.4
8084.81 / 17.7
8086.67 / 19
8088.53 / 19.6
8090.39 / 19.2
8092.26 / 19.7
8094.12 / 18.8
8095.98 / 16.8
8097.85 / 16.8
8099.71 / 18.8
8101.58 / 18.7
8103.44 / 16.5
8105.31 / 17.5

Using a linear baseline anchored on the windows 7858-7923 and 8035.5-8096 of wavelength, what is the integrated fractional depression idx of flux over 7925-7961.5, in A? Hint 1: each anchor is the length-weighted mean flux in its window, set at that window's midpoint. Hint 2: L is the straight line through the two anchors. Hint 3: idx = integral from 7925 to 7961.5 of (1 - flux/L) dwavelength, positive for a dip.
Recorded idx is 2.13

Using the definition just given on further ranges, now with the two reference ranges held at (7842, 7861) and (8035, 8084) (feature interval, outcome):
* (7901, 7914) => 0.7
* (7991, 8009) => -1.4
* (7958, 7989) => -2.2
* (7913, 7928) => 0.8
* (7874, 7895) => -0.8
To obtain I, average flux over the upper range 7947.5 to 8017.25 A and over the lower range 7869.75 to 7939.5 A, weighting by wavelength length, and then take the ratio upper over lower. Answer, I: 1.06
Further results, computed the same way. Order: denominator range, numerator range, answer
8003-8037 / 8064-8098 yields 1.04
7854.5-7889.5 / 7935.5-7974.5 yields 0.95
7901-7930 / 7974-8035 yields 1.10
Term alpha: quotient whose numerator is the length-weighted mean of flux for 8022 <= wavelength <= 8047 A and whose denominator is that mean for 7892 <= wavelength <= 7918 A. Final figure 0.9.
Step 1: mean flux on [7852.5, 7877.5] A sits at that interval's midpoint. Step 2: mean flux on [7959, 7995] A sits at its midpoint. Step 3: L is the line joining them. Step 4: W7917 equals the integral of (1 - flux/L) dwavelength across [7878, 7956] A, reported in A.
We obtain 5.83 A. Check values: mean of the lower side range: 18.8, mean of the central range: 17.2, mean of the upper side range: 18.3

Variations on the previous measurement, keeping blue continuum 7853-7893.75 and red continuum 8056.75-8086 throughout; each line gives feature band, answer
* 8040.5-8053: 2.6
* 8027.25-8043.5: 3.4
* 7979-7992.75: 0.5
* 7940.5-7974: 1.9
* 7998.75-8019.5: -1.6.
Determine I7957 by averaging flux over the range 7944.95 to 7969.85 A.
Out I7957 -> 17.7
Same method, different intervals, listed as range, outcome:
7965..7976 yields 20.1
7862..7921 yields 17.9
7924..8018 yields 17.9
